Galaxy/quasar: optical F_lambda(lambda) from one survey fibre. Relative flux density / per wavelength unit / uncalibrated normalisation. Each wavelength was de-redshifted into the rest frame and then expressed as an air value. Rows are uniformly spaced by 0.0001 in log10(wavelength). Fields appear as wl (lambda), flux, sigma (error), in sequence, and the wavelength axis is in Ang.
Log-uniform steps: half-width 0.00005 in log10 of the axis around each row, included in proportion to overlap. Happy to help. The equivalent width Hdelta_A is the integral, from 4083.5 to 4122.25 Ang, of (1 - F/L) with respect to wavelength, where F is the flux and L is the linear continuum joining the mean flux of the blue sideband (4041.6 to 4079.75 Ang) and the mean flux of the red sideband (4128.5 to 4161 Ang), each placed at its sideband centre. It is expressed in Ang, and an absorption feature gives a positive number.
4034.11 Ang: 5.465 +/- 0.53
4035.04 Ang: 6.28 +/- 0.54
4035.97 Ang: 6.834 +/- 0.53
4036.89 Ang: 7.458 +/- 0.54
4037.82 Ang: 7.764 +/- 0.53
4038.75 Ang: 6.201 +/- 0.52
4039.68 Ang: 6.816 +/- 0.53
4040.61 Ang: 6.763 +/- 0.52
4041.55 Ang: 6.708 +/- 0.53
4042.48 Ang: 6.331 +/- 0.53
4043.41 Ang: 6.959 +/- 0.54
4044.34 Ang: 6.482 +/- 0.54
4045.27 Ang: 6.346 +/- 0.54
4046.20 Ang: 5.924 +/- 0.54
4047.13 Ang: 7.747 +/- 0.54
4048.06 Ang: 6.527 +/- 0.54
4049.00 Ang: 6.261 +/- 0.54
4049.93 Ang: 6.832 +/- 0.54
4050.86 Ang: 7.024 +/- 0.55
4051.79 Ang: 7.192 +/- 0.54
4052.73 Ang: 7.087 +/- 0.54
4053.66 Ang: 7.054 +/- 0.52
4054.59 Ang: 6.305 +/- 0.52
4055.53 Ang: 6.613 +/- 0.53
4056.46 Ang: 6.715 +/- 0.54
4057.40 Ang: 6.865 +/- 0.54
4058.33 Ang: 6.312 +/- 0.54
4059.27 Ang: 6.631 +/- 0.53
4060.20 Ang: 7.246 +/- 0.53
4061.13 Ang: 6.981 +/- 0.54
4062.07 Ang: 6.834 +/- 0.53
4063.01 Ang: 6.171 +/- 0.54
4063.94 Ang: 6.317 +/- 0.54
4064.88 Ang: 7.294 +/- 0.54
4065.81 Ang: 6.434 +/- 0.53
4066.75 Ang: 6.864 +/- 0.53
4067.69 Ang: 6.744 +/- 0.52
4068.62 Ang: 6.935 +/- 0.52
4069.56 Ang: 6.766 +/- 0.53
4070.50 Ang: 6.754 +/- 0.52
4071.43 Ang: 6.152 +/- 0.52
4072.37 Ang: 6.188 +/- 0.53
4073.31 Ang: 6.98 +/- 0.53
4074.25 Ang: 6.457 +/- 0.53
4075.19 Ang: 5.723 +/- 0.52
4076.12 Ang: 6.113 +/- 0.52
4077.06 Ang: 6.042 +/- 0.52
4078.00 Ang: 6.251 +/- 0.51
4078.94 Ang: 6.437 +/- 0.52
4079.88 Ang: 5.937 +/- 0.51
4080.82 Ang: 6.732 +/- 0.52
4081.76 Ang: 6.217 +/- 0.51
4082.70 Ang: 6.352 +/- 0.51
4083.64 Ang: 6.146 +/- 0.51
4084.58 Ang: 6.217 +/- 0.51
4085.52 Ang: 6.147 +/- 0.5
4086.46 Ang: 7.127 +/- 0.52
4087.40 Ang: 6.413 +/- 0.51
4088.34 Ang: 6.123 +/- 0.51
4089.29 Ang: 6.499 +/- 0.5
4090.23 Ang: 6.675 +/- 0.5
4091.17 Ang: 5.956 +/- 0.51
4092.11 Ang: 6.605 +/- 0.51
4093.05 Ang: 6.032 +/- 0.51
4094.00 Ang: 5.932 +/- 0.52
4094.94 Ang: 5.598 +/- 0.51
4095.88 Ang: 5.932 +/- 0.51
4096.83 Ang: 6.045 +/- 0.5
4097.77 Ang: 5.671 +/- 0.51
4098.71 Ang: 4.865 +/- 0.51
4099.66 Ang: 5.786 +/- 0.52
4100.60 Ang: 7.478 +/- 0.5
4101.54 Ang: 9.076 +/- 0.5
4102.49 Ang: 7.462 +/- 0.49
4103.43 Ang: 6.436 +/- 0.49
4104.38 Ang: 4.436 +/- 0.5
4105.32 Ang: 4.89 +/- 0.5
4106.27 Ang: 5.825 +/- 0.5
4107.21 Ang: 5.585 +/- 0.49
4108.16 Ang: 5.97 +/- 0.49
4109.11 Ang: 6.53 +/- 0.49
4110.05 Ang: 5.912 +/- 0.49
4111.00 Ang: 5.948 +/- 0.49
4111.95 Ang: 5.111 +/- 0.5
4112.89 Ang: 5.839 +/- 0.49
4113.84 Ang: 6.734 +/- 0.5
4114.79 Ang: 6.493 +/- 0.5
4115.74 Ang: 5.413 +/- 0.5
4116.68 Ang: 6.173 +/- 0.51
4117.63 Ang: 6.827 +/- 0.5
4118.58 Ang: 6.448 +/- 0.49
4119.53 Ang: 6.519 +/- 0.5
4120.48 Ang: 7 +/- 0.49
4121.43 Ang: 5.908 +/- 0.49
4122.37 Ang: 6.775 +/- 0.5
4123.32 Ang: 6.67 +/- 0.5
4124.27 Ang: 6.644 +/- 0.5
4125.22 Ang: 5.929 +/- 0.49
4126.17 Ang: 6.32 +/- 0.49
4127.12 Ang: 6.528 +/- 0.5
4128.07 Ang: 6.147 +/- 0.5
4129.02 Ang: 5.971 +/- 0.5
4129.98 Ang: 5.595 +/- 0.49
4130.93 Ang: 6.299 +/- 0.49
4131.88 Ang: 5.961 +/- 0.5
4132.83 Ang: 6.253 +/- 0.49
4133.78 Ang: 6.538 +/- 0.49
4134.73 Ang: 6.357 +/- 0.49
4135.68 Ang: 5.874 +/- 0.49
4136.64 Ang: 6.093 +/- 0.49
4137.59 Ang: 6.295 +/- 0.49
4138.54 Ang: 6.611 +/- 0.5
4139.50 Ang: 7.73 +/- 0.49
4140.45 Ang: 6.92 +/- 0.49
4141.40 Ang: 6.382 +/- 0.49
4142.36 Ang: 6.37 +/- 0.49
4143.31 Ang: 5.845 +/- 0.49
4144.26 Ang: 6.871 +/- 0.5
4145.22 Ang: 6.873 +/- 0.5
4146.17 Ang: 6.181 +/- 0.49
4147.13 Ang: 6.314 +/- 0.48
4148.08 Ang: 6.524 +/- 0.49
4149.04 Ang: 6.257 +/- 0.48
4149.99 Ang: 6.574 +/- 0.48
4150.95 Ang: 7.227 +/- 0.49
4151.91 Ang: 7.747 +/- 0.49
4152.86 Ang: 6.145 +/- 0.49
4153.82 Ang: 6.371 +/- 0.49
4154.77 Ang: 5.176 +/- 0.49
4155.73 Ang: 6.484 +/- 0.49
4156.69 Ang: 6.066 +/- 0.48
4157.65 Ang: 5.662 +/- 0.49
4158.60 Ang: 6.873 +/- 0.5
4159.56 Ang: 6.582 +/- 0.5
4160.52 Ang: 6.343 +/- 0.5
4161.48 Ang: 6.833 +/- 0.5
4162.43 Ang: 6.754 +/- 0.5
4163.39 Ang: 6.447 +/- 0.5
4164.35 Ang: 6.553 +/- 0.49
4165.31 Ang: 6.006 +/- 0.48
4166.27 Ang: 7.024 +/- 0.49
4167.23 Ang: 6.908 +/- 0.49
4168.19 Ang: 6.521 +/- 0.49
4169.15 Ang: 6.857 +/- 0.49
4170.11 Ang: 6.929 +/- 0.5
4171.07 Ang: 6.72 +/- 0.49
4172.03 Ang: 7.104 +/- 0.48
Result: 1.84 Ang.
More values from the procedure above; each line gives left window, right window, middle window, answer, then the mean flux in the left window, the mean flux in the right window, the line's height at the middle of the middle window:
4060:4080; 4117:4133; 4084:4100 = 0.9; 6.53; 6.34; 6.45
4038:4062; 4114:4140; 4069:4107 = 1.7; 6.73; 6.35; 6.54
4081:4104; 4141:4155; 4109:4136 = 0.8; 6.36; 6.48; 6.43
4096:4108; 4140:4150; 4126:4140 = 0.1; 6.12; 6.46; 6.37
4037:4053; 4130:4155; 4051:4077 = 0.2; 6.77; 6.45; 6.71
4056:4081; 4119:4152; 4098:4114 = 1.0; 6.55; 6.44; 6.49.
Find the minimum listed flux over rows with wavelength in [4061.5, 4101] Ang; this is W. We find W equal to 4.865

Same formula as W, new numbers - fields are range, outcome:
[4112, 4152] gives 5.413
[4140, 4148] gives 5.845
